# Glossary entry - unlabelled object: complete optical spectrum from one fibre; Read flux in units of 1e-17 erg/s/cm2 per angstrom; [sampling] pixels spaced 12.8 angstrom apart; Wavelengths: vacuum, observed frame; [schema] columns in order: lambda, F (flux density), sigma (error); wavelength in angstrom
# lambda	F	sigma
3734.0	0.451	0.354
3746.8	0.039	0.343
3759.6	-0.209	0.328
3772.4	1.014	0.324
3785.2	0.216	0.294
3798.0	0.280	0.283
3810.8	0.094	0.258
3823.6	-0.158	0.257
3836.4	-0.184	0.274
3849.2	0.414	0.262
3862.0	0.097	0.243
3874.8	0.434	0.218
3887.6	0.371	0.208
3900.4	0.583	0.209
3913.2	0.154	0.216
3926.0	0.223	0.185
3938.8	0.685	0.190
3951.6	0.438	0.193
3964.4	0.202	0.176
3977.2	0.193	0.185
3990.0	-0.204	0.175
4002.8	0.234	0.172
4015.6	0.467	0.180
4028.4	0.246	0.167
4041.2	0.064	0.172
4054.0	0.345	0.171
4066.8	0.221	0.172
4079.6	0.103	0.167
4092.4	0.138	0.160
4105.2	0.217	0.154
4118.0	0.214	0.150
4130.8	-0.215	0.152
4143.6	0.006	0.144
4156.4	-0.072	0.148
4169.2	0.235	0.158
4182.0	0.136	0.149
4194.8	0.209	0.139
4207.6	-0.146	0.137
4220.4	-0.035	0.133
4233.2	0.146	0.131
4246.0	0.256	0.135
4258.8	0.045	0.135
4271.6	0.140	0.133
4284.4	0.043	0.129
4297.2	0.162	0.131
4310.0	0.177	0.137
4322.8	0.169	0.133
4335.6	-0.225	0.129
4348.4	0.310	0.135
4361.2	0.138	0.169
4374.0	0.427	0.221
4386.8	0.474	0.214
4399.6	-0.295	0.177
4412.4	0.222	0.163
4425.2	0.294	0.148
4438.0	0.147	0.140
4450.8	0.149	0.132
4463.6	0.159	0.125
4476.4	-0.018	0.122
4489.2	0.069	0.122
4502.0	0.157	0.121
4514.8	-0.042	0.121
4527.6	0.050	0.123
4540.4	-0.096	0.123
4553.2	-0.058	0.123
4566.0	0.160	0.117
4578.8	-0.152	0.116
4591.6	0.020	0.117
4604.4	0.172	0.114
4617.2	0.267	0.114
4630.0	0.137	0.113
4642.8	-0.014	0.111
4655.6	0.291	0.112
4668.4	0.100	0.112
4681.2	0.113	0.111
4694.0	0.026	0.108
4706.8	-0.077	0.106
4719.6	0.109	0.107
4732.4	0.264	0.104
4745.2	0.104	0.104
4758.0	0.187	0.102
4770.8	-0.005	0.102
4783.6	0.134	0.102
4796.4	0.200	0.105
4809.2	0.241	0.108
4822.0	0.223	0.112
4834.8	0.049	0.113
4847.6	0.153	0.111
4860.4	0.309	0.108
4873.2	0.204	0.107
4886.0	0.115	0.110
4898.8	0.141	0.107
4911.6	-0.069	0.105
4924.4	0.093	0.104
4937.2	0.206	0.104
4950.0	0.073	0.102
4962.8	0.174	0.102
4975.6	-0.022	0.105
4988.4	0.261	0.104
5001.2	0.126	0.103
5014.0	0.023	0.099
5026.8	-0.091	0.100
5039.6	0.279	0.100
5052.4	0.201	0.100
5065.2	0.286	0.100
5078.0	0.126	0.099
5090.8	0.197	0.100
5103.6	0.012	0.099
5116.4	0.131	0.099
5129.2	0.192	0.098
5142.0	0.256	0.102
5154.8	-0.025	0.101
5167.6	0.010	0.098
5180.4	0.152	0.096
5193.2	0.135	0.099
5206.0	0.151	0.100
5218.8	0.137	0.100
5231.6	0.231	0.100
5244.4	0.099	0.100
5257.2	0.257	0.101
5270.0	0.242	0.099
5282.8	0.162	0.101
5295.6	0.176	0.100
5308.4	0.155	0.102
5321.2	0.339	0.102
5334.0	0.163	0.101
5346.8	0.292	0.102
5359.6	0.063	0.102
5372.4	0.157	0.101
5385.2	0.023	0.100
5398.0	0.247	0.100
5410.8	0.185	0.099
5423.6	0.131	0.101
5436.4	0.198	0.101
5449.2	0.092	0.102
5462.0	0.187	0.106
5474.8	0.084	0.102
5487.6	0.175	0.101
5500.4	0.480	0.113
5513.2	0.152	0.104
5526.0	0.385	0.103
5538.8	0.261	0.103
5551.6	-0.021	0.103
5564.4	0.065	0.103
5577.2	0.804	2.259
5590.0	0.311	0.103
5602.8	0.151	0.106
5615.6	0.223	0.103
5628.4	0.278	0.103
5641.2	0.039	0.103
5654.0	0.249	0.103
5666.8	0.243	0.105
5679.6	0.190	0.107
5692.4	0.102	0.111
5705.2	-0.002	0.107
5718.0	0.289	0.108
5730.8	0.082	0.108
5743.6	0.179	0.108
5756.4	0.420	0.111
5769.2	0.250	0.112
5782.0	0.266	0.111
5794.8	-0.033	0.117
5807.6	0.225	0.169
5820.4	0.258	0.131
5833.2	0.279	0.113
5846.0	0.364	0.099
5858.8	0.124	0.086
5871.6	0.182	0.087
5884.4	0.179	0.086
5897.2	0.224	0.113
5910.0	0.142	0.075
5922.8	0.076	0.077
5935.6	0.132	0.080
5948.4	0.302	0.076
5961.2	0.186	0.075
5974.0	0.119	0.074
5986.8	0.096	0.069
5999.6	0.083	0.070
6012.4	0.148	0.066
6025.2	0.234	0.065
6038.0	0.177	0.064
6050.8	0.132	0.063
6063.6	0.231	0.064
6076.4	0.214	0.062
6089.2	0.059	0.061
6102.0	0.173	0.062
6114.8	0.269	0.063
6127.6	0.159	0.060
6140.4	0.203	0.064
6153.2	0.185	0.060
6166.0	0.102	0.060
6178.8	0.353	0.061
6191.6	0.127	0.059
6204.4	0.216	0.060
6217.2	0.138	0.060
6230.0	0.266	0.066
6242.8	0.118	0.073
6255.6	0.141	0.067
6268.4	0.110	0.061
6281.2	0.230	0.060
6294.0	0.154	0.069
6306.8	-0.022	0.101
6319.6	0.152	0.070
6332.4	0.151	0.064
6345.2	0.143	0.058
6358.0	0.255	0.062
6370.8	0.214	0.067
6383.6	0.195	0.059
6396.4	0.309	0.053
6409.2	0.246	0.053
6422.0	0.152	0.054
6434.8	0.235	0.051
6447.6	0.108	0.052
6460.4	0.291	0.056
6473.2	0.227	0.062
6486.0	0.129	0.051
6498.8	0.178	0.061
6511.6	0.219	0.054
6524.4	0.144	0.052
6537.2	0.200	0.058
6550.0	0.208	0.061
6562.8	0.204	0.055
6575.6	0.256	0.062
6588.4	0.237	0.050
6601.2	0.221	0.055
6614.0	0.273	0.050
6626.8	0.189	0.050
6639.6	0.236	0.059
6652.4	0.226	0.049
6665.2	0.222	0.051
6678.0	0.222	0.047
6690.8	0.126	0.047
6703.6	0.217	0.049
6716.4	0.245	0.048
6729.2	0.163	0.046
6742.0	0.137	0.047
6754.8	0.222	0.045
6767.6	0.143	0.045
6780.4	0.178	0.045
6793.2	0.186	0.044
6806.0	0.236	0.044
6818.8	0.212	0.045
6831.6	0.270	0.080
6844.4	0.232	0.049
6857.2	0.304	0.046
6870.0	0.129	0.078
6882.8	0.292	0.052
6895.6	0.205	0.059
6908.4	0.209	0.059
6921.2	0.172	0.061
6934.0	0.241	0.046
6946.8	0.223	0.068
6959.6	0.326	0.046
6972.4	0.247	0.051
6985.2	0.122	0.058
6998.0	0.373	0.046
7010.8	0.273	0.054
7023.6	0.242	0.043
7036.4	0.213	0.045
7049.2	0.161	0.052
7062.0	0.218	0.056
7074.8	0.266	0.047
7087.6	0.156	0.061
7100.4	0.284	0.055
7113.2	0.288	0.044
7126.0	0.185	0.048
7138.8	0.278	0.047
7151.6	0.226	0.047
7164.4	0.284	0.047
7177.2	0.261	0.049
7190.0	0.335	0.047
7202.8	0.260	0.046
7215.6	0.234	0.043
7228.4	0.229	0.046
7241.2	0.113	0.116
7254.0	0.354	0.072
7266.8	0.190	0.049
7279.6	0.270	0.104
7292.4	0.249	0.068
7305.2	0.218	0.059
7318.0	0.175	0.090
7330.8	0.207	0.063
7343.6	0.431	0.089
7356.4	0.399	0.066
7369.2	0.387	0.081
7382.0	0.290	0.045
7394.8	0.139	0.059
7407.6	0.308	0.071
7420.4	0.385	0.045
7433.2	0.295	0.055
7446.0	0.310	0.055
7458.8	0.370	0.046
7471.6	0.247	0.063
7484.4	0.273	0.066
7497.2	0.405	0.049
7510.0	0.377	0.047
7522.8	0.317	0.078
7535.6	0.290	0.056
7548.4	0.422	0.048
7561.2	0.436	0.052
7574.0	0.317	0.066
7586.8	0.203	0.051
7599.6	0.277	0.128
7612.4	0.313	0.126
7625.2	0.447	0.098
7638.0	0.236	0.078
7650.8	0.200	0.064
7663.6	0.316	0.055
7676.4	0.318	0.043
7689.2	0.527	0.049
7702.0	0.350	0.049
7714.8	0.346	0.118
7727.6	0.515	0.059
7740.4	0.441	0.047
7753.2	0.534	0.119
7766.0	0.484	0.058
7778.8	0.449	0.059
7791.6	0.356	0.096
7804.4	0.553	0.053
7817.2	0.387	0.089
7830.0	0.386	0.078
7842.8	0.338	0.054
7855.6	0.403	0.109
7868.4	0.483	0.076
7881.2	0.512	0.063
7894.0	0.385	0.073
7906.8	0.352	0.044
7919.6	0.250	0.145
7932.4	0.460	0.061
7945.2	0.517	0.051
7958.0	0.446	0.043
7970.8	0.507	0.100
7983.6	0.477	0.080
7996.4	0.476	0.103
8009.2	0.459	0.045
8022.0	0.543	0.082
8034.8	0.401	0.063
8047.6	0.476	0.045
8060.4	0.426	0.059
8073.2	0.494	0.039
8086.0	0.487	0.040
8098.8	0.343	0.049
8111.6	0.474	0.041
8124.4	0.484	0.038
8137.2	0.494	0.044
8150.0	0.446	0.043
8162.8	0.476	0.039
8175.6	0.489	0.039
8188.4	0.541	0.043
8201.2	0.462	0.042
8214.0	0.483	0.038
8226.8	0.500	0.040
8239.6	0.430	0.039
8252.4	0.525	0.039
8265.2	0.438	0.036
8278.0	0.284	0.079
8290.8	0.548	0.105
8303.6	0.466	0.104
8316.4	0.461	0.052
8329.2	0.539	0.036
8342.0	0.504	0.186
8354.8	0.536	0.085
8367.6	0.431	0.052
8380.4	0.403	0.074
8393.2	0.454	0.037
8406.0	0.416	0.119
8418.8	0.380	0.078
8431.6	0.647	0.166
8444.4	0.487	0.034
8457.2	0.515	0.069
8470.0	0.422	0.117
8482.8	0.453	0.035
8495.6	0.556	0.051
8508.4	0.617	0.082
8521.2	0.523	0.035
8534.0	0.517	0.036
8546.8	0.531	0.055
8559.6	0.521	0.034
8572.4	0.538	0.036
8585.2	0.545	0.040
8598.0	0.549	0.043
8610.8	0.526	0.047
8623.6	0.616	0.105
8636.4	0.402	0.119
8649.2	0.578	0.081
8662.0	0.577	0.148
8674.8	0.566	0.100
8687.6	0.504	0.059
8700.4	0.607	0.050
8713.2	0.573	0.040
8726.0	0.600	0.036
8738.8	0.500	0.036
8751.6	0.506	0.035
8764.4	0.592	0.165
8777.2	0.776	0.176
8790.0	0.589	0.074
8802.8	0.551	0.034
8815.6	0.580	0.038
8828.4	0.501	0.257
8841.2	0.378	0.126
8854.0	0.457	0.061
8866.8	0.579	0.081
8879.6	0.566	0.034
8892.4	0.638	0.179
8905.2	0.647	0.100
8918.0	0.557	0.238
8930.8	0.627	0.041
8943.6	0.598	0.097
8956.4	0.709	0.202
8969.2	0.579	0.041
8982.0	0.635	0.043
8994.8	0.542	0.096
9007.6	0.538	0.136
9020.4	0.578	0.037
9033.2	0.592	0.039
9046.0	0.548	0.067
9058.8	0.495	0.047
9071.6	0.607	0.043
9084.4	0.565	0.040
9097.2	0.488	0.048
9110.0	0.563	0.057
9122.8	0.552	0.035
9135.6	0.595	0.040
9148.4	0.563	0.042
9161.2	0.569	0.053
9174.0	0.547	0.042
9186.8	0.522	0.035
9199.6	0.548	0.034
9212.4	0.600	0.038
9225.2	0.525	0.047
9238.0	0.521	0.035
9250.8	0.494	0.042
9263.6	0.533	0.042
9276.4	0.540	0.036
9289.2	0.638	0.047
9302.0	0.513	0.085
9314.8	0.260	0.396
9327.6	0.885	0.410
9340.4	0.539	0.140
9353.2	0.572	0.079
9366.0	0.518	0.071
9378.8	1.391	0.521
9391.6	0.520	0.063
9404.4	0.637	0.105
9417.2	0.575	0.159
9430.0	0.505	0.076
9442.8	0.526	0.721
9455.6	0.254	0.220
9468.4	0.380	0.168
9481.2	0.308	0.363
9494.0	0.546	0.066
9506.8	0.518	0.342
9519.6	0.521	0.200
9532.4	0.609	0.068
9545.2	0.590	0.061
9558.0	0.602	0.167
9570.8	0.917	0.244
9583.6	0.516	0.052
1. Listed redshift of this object 0.928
